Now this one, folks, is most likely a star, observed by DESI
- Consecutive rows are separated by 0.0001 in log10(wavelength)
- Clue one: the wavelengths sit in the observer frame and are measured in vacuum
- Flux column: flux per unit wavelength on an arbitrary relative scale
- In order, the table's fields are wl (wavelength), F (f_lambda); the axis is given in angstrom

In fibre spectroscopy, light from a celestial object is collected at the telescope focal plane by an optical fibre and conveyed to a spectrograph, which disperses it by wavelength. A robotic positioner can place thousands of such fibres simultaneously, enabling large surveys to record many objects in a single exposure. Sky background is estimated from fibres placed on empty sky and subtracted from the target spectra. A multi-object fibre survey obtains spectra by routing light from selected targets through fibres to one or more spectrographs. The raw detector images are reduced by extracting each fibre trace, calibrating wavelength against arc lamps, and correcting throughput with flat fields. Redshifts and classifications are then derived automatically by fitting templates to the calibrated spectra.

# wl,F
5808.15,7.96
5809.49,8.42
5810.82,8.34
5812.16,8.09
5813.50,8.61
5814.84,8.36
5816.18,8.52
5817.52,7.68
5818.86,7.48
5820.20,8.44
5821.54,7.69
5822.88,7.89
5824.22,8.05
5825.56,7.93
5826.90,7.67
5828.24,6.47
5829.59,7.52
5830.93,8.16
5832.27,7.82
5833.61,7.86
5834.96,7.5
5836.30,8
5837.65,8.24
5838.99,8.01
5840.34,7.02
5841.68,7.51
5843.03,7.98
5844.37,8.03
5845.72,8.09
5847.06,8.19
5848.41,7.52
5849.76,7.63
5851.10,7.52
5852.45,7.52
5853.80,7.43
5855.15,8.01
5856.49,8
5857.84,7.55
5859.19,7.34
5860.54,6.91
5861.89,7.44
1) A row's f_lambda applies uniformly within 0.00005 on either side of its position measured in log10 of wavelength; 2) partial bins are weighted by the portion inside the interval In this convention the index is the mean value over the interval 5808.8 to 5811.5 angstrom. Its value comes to 8.39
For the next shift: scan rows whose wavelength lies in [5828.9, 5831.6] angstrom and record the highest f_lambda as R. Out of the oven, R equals 8.16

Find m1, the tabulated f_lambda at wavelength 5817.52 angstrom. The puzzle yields 7.68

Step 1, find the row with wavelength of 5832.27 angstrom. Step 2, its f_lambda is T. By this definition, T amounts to 7.82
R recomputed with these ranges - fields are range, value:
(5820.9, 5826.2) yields 8.05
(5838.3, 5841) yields 8.01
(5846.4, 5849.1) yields 8.19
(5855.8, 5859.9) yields 8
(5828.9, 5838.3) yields 8.24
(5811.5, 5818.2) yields 8.61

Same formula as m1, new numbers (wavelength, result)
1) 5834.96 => 7.5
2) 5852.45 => 7.52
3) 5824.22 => 8.05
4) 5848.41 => 7.52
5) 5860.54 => 6.91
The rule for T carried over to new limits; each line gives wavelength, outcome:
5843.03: 7.98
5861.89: 7.44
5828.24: 6.47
